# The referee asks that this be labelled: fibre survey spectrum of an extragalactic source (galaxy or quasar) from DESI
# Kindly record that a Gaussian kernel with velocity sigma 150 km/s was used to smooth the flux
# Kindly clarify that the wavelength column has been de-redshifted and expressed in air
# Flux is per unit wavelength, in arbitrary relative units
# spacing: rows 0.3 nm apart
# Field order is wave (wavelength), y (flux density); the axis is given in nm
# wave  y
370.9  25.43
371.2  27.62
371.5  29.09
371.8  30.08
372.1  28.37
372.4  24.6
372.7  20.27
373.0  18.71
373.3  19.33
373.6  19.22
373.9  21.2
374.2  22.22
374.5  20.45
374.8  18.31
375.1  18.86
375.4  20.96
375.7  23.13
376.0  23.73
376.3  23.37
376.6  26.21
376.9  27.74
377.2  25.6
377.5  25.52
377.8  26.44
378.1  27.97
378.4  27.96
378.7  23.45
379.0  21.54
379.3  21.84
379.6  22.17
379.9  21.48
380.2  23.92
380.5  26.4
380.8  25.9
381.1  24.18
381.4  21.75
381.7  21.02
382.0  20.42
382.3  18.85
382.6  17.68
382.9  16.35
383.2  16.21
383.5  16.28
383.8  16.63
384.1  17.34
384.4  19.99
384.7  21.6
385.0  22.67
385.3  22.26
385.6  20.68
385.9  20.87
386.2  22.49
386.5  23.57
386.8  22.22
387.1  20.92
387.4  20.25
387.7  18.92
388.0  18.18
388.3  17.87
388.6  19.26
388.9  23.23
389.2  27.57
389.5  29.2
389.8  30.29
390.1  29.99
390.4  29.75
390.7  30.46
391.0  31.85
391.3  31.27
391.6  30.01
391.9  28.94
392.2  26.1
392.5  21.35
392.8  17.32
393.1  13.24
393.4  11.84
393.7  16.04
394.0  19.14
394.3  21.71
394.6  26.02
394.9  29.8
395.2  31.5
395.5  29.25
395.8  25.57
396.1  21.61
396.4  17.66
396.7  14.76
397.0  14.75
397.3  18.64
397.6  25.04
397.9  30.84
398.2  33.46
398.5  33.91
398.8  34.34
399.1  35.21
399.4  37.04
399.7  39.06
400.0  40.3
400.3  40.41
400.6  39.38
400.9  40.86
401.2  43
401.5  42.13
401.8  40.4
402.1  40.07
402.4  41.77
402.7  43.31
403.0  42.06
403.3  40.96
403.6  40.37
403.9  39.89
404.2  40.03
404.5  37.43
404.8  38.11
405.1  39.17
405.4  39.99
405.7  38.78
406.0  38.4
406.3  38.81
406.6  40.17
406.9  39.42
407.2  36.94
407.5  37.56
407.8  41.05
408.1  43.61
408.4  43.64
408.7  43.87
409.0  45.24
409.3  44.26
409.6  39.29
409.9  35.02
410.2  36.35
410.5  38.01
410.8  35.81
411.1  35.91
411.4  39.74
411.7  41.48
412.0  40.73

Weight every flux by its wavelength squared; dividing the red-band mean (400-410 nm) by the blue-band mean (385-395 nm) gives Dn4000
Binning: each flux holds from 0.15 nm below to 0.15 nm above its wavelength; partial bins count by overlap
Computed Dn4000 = 1.87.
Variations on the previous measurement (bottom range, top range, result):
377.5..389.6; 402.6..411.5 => 2.06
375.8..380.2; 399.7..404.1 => 1.88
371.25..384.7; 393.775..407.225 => 1.72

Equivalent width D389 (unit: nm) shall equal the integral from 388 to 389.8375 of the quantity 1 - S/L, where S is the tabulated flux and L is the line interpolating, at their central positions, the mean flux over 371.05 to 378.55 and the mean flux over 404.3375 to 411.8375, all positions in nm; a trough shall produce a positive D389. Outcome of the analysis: 0.41 nm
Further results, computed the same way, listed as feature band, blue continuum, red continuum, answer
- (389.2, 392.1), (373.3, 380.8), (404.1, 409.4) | 0.10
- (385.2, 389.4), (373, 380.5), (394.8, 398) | 0.33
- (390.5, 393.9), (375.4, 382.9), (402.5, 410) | 0.85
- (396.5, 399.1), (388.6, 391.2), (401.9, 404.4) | 0.72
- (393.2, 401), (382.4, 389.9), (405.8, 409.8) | 0.87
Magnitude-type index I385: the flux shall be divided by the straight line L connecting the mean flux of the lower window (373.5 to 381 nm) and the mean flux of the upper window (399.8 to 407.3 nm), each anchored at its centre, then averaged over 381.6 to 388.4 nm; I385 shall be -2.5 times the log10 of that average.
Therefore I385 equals 0.39 mag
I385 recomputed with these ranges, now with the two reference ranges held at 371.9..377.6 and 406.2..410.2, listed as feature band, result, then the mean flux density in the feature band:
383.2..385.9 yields 0.38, 19.6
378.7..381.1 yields 0.09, 23.4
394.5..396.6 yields 0.30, 25.6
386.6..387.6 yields 0.35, 21.1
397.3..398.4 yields 0.23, 28.4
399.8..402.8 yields -0.12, 41.1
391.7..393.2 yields 0.41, 21.9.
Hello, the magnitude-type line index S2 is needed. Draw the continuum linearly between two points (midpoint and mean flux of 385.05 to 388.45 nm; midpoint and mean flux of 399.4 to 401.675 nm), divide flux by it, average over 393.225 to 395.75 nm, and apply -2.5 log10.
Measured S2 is 0.35 mag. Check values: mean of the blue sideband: 20.8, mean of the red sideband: 40.5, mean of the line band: 23.2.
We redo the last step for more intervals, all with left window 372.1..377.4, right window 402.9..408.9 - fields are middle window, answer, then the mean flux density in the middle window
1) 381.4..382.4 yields 0.27 mag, 20.4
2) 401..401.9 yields -0.12 mag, 41.9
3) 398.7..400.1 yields -0.03 mag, 37.2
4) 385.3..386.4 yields 0.30 mag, 21.6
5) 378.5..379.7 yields 0.10 mag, 22.5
